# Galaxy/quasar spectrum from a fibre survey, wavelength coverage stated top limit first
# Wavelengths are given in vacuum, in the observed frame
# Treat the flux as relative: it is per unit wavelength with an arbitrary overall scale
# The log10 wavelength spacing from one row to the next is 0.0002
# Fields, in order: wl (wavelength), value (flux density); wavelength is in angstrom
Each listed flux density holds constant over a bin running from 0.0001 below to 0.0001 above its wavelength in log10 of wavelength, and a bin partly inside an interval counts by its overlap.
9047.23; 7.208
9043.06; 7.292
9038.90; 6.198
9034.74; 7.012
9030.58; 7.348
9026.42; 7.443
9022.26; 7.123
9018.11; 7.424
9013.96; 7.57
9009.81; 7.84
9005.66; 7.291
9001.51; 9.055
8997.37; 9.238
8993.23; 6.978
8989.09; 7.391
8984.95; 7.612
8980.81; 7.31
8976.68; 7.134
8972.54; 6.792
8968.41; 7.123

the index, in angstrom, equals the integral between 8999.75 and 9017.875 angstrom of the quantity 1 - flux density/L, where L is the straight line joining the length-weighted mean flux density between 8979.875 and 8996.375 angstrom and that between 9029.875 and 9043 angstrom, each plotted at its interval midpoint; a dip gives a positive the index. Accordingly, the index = -1.7 angstrom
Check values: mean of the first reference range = 7.45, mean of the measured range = 7.87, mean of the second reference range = 6.87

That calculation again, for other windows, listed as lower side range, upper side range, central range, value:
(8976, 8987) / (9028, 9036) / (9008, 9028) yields -0.6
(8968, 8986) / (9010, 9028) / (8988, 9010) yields -2.1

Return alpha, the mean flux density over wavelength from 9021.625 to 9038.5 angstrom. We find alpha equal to 7.14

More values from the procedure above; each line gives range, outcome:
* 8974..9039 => 7.53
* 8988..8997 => 7.55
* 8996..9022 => 7.97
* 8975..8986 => 7.34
